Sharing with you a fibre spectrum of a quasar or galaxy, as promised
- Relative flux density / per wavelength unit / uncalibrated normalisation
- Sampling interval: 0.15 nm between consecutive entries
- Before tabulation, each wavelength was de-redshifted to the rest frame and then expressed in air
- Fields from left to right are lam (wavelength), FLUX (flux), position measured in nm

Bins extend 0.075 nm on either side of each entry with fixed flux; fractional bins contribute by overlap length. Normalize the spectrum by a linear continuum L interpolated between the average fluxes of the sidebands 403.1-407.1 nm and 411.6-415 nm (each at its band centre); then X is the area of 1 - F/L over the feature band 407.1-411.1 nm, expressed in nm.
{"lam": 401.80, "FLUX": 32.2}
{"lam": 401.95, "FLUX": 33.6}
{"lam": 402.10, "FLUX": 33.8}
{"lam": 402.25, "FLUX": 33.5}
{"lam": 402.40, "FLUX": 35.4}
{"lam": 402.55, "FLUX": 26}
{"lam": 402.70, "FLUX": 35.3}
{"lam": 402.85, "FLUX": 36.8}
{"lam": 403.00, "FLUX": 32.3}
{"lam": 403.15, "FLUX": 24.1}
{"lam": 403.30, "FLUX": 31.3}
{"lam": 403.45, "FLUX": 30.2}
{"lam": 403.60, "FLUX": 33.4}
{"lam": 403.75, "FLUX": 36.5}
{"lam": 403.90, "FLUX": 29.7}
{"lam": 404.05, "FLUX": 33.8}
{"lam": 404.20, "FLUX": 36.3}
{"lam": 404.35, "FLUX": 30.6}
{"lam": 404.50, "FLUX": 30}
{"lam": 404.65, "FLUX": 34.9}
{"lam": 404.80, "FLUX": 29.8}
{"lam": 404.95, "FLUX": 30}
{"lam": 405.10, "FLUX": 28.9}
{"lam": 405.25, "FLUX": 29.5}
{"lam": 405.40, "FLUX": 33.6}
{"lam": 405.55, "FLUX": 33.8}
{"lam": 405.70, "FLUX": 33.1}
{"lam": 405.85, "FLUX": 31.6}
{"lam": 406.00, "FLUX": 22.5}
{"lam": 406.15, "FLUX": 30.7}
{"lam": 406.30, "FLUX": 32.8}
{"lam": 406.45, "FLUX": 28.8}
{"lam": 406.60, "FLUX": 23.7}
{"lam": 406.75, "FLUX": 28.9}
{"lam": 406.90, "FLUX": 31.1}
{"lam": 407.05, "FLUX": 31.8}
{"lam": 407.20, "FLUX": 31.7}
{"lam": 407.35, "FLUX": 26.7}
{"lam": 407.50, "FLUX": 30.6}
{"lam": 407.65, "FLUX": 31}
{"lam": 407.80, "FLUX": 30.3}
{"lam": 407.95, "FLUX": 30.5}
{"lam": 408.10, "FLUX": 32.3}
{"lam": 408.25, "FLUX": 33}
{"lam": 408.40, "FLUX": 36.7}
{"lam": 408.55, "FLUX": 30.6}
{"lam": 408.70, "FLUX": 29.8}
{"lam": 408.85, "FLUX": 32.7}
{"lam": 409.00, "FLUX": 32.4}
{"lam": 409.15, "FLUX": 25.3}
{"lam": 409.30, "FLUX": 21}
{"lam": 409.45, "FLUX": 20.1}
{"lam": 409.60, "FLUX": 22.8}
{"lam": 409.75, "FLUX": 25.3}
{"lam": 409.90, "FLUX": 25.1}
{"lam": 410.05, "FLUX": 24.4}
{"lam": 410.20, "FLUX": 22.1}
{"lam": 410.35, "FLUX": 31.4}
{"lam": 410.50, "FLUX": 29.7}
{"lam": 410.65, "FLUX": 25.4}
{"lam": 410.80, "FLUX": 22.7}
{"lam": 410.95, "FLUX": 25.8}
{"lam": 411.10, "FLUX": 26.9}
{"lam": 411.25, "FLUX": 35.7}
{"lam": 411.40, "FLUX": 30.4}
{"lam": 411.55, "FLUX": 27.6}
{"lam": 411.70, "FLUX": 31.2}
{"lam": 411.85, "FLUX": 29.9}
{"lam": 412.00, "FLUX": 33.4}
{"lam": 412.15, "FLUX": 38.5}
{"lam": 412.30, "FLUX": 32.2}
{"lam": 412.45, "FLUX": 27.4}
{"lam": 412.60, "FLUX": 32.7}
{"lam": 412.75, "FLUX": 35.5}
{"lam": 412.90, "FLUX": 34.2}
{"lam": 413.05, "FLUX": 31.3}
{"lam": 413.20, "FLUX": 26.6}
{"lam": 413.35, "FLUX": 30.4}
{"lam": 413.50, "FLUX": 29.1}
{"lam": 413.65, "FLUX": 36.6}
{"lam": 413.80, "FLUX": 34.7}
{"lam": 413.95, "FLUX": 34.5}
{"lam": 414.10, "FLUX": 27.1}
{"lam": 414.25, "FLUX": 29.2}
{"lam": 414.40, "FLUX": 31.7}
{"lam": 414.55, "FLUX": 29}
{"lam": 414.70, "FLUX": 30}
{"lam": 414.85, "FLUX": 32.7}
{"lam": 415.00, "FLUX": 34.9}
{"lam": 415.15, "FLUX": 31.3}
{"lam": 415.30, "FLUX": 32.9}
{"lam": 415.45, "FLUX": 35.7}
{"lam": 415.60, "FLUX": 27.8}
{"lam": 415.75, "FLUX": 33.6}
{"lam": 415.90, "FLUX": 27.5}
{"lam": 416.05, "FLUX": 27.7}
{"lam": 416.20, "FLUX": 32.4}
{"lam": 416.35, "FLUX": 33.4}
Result 0.41 nm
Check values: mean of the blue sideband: 30.8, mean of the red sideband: 31.8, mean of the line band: 28.1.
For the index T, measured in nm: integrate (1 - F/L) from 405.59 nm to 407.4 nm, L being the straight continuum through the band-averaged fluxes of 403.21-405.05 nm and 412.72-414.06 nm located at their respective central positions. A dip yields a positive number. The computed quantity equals 0.15 nm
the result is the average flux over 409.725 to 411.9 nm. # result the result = 27.6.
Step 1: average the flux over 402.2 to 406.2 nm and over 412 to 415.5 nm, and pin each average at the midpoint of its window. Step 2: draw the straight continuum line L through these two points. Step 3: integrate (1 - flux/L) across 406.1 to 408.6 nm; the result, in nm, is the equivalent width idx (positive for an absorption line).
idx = 0.09 nm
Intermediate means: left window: 31.6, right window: 32.1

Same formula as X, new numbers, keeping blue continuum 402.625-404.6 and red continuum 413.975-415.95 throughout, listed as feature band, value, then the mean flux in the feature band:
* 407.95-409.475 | 0.100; 29.7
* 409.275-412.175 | 0.386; 27.4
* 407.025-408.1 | 0.051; 30.4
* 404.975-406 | 0.038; 31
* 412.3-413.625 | 0.008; 31.2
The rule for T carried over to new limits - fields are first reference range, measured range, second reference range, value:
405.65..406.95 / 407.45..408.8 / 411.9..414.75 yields -0.08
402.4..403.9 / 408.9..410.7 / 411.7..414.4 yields 0.36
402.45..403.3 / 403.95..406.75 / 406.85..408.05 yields 0.00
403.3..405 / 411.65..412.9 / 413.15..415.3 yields -0.05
